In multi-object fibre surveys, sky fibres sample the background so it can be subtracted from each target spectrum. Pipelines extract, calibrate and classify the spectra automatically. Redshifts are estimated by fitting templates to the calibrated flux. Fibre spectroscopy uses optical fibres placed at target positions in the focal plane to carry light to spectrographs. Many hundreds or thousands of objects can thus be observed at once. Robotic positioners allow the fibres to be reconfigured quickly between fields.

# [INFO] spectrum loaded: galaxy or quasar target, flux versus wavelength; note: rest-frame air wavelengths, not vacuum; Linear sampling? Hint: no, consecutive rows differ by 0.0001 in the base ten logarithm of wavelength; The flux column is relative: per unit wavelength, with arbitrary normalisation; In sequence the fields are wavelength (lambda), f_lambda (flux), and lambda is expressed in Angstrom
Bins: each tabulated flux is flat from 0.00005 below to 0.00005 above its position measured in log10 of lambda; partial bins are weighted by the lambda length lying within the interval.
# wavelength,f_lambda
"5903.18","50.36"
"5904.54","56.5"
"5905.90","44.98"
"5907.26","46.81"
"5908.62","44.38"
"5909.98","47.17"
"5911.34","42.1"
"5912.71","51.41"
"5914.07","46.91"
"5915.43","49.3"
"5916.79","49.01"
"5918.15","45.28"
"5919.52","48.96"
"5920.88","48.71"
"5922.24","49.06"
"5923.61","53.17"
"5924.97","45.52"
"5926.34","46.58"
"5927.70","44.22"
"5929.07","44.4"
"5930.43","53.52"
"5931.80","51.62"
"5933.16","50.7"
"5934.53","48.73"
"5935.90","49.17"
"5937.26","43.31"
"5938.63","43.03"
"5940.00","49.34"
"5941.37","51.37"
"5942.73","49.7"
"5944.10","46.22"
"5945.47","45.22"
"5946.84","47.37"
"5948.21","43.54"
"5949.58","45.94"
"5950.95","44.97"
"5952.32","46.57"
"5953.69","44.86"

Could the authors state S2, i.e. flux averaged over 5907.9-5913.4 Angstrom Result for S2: 46.2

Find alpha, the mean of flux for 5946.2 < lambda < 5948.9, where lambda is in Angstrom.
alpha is 45.4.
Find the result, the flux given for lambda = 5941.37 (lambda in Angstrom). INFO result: 51.37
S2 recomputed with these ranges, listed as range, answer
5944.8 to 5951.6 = 45.4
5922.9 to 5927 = 48.3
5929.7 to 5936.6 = 50.7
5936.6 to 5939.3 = 43.1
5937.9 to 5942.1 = 47.9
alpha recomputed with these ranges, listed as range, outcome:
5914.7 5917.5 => 49.2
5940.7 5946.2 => 48.2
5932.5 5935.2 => 49.6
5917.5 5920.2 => 47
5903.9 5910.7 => 47.9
